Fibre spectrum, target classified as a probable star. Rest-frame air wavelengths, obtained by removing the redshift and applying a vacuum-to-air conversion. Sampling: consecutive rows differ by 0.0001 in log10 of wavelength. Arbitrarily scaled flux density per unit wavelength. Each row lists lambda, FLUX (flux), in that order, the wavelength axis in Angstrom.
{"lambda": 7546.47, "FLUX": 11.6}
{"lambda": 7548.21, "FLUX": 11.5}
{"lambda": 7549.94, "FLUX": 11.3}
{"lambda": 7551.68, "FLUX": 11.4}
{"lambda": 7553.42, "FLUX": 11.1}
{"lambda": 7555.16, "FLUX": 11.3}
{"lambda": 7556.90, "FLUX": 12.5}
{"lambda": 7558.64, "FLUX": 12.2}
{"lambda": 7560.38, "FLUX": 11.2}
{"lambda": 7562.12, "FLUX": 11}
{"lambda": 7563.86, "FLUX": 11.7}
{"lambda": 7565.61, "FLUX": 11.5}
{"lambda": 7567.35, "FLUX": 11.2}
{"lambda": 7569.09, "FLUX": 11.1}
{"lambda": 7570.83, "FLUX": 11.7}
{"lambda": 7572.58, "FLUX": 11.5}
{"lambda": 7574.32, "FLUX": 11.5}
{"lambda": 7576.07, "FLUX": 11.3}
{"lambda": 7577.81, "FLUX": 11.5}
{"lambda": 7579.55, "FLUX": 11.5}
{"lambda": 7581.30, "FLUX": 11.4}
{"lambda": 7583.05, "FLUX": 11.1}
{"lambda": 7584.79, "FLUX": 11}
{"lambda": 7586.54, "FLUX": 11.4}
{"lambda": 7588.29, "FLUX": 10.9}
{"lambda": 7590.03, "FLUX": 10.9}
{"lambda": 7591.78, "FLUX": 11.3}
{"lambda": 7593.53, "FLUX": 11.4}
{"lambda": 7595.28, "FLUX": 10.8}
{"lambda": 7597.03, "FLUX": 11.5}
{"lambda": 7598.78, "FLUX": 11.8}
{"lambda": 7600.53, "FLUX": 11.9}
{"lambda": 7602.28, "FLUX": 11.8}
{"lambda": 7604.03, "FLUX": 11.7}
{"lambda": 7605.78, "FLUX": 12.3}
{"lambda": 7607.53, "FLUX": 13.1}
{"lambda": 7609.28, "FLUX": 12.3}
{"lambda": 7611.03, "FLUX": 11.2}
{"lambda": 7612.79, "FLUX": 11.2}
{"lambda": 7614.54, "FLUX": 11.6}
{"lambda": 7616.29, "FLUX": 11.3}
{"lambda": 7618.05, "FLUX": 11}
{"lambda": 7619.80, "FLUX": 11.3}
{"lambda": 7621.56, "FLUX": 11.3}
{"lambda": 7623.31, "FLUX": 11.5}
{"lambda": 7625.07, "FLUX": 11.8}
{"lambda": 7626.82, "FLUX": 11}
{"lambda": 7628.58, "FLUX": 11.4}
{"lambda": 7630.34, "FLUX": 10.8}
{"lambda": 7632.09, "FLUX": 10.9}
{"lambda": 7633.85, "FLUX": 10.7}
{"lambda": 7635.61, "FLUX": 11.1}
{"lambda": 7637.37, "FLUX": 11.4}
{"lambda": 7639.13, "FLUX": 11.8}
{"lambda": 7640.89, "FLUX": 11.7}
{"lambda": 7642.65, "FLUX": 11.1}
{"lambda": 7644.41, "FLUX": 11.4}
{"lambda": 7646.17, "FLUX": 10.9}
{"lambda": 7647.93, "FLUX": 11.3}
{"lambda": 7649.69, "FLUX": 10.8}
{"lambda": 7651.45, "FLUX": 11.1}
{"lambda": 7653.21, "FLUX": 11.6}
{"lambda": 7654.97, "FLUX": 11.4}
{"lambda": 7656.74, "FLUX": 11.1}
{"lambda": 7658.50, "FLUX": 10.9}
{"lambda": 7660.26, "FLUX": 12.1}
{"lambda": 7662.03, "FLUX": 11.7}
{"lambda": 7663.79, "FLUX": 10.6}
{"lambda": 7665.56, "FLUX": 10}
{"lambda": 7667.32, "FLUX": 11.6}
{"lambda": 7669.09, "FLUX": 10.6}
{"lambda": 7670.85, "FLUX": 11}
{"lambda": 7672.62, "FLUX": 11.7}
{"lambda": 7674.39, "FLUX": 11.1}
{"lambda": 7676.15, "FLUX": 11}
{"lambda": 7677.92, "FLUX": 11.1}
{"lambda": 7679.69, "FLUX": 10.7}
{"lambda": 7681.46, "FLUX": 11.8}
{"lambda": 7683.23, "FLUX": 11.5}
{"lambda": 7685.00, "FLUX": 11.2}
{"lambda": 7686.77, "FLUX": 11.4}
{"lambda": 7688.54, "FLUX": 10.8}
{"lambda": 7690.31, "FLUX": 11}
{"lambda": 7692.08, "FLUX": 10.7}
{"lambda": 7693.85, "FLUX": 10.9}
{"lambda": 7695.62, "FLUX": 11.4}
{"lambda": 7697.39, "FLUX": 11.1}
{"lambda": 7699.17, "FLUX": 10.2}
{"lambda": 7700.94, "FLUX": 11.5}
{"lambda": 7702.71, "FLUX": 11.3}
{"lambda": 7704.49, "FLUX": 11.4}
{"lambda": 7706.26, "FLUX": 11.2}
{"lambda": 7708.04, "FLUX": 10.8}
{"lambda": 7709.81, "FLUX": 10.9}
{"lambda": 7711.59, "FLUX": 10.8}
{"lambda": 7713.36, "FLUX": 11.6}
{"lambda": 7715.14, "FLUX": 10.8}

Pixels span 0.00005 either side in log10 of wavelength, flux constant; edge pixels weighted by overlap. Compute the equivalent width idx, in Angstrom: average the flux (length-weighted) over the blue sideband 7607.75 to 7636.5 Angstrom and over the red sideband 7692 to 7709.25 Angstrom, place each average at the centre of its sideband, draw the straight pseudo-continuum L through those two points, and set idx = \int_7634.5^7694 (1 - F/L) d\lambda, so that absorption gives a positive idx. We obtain 0.0 Angstrom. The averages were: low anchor 11.3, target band 11.2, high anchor 11.1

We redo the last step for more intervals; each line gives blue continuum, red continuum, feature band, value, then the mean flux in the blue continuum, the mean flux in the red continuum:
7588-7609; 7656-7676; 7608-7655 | 0.4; 11.7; 11.1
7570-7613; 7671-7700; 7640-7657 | 0.0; 11.5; 11.1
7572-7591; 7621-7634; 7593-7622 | -1.0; 11.3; 11.2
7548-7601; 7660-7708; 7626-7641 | 0.1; 11.4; 11.1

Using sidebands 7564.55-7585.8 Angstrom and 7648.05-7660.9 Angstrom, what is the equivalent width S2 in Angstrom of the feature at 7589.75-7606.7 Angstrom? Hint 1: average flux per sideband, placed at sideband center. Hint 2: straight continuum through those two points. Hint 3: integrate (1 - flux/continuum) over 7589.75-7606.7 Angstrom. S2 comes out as -0.3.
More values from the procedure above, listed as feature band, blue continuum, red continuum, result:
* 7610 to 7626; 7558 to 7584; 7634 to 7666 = -0.1 Angstrom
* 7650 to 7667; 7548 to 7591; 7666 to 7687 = 0.1 Angstrom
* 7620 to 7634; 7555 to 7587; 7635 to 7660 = 0.2 Angstrom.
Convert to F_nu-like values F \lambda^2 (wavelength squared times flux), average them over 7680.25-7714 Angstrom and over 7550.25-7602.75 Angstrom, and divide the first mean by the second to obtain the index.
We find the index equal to 1.01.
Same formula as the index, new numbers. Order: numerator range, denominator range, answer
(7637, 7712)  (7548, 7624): 0.99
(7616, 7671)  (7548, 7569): 1.00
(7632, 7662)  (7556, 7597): 1.01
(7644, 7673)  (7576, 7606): 1.00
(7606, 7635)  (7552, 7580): 1.01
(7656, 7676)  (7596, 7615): 0.95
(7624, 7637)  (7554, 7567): 0.98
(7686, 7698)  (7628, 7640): 1.01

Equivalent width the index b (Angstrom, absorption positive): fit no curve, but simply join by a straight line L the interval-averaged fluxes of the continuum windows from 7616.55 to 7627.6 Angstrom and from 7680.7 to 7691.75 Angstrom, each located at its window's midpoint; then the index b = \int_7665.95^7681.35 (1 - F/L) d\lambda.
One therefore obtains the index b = 0.2 Angstrom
